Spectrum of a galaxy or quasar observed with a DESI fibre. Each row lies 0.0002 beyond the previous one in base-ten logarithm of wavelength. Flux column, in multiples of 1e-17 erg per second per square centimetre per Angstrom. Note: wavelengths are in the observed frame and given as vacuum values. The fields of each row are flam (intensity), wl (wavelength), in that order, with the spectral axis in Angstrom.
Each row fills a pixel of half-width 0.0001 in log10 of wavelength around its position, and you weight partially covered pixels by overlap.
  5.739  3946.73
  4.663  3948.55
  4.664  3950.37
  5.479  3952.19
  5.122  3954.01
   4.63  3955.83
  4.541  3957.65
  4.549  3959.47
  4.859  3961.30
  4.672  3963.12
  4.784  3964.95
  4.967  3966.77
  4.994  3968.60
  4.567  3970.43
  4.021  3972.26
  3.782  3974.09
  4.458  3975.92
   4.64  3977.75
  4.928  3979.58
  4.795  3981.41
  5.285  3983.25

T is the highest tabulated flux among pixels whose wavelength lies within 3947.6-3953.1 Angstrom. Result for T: 5.479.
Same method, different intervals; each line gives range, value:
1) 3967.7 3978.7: 4.994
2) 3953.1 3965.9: 5.122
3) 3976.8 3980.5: 4.928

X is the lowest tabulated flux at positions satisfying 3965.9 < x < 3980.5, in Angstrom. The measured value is 3.782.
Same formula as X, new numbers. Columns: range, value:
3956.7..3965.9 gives 4.541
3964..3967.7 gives 4.784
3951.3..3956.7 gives 4.63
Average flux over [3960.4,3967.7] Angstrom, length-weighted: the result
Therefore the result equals 4.82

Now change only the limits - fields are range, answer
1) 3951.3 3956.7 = 5.08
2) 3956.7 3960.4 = 4.55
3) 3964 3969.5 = 4.91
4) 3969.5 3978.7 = 4.3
